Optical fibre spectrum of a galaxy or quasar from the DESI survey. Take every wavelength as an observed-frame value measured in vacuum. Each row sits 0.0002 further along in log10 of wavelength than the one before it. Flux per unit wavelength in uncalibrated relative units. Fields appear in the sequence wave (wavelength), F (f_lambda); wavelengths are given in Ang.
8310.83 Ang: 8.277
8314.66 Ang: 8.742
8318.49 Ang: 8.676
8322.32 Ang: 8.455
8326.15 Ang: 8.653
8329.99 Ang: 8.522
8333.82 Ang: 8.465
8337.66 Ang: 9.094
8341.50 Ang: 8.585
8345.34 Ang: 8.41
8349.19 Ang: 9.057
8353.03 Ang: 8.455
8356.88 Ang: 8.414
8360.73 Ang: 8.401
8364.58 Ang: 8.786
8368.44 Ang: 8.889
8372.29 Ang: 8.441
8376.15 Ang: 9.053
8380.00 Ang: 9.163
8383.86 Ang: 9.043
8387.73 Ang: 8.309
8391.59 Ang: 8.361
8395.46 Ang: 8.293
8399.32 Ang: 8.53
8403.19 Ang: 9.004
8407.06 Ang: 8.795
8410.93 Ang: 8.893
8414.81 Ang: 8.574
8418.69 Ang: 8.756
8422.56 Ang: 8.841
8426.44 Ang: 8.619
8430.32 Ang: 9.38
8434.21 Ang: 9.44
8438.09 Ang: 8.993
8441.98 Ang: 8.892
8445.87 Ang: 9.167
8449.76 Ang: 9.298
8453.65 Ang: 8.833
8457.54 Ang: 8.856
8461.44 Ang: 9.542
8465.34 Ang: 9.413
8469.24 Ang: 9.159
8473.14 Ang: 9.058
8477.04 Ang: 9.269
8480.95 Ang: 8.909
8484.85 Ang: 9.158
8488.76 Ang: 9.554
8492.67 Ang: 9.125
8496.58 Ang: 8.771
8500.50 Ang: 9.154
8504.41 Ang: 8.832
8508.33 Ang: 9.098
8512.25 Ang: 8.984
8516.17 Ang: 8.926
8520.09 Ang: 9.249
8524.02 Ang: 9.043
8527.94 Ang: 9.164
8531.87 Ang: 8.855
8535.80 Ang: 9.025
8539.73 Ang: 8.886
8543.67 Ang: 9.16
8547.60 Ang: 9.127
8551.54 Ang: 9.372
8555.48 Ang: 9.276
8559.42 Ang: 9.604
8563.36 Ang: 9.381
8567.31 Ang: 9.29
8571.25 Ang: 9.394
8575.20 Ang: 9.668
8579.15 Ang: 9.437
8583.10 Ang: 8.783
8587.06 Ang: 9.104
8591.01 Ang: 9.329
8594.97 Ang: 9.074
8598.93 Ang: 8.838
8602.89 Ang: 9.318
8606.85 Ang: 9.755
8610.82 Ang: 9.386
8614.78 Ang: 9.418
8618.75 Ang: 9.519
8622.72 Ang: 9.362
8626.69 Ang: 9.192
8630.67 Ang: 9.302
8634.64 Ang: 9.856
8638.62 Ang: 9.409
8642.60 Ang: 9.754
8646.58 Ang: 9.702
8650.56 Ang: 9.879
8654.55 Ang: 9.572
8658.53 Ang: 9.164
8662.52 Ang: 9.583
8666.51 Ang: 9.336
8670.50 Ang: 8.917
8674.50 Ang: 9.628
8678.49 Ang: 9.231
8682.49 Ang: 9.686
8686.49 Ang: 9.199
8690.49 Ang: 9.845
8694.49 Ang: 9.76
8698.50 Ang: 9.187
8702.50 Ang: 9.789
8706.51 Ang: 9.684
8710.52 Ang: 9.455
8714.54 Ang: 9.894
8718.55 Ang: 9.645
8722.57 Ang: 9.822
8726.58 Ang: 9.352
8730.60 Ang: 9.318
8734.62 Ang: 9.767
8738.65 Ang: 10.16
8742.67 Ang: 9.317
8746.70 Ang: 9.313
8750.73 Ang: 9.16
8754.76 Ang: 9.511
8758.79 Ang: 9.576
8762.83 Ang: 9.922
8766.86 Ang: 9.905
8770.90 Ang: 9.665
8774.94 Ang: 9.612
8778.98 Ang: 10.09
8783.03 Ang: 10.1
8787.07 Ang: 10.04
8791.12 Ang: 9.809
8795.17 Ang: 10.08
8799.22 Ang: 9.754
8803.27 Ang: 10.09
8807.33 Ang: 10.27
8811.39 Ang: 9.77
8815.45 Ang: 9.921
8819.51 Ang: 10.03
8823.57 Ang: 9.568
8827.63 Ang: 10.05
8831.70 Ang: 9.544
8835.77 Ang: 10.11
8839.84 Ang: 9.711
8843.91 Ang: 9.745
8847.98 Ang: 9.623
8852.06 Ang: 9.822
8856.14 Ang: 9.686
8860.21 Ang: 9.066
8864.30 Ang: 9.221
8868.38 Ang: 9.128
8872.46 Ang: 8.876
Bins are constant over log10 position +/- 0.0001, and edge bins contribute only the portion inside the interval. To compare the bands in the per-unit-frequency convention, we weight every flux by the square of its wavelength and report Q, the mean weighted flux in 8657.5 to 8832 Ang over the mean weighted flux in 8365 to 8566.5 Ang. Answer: 1.15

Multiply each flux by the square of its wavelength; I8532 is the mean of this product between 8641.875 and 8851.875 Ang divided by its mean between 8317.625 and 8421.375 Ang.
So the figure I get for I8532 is 1.22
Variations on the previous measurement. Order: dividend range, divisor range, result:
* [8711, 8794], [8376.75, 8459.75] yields 1.18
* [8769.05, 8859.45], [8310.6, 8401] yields 1.27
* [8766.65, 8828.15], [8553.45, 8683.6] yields 1.10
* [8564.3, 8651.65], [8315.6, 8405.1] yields 1.15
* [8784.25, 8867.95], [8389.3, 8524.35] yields 1.19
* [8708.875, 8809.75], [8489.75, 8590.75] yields 1.12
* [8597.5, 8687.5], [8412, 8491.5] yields 1.09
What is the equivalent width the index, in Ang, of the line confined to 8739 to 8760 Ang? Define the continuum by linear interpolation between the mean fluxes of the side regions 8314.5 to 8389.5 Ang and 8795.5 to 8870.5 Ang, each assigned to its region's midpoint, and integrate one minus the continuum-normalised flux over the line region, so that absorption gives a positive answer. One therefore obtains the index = 0.3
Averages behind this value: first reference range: 8.68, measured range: 9.43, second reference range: 9.74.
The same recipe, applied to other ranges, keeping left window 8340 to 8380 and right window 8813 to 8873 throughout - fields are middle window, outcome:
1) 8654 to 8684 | -0.3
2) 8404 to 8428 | 0.1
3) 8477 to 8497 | -0.5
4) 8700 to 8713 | -0.4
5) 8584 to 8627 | -0.6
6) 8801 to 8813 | -0.6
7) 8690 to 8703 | -0.4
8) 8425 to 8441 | -0.5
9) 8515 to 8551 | -0.2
